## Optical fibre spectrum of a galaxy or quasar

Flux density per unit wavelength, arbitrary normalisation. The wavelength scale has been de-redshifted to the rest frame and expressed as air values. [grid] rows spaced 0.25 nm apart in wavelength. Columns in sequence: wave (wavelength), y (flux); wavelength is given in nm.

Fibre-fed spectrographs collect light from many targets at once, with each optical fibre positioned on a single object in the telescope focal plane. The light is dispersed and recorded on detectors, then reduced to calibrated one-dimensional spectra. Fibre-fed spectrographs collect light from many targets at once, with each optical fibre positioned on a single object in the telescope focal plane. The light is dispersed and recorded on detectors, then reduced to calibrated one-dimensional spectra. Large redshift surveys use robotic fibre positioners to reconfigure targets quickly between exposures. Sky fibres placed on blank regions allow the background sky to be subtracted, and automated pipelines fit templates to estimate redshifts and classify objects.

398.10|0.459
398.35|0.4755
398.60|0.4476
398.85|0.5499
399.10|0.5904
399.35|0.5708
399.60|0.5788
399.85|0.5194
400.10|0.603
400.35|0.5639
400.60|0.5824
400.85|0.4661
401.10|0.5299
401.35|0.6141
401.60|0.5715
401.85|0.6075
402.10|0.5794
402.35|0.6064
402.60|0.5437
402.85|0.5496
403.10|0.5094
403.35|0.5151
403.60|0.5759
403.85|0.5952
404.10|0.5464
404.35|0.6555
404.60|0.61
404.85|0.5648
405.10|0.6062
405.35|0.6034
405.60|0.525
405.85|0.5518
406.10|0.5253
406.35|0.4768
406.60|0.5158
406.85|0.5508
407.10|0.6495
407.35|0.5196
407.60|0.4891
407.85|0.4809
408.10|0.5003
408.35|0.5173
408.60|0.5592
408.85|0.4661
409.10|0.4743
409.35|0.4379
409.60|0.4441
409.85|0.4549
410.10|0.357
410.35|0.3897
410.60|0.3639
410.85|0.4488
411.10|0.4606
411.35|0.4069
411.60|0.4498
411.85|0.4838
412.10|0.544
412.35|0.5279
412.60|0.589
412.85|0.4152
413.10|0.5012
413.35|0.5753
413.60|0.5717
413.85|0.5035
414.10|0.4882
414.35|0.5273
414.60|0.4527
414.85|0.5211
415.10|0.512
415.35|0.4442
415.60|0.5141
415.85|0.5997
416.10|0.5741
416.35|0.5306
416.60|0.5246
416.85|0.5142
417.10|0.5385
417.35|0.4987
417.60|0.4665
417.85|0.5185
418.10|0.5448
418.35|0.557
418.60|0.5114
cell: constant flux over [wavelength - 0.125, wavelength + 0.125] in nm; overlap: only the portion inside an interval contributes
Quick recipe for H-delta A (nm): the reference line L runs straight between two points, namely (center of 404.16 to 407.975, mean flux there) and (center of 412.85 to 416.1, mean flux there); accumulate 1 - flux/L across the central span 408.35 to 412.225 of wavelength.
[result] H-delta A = 0.61 nm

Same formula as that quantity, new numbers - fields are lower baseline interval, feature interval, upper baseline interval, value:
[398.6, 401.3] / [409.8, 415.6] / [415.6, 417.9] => 0.60 nm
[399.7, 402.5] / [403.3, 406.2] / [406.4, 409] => -0.17 nm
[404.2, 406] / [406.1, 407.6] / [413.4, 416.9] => 0.10 nm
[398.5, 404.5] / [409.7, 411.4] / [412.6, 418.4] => 0.39 nm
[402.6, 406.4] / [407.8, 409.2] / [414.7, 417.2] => 0.12 nm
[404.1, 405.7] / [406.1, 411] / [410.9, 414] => 0.62 nm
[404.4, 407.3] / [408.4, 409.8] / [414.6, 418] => 0.18 nm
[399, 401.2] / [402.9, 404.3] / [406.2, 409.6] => -0.05 nm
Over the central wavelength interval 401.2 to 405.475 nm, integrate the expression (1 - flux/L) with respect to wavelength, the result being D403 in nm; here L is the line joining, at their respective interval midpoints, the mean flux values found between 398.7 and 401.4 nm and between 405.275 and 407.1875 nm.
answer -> -0.21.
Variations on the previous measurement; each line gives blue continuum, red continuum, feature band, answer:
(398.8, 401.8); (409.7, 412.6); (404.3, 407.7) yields -0.37 nm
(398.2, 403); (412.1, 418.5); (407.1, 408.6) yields 0.05 nm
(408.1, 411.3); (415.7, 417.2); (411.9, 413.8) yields -0.13 nm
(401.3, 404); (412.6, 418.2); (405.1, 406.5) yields 0.03 nm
